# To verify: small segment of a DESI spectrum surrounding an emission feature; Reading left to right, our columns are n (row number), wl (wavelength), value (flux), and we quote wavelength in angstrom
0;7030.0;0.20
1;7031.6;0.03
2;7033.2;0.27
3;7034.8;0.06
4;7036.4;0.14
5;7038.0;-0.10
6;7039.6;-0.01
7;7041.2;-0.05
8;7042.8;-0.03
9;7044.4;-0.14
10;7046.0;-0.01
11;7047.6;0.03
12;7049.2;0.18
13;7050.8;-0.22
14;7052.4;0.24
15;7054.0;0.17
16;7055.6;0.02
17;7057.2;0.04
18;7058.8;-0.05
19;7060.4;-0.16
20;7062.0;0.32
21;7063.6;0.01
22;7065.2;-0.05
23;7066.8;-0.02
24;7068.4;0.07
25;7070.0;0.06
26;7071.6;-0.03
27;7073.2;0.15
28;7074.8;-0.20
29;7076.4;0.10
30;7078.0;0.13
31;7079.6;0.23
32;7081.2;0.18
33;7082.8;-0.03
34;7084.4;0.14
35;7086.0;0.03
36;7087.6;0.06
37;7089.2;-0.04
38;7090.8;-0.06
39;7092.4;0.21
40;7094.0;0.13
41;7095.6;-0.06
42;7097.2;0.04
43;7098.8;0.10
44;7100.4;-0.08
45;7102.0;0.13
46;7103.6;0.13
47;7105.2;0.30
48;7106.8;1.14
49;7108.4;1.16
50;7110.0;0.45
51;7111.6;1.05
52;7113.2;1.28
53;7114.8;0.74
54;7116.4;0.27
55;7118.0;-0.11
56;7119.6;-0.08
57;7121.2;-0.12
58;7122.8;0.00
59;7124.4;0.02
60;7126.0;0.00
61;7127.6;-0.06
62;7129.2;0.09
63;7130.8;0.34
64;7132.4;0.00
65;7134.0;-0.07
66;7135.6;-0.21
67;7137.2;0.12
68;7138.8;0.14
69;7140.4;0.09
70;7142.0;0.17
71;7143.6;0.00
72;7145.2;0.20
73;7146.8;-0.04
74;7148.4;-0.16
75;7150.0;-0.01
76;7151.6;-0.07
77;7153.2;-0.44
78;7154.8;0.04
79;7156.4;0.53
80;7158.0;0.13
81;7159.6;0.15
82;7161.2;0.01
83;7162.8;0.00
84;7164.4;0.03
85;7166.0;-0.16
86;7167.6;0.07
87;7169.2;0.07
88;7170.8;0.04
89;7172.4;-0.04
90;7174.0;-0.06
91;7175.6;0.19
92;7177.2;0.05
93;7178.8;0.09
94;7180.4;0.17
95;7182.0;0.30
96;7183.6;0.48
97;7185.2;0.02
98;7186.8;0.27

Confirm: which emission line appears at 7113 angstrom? [O II]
